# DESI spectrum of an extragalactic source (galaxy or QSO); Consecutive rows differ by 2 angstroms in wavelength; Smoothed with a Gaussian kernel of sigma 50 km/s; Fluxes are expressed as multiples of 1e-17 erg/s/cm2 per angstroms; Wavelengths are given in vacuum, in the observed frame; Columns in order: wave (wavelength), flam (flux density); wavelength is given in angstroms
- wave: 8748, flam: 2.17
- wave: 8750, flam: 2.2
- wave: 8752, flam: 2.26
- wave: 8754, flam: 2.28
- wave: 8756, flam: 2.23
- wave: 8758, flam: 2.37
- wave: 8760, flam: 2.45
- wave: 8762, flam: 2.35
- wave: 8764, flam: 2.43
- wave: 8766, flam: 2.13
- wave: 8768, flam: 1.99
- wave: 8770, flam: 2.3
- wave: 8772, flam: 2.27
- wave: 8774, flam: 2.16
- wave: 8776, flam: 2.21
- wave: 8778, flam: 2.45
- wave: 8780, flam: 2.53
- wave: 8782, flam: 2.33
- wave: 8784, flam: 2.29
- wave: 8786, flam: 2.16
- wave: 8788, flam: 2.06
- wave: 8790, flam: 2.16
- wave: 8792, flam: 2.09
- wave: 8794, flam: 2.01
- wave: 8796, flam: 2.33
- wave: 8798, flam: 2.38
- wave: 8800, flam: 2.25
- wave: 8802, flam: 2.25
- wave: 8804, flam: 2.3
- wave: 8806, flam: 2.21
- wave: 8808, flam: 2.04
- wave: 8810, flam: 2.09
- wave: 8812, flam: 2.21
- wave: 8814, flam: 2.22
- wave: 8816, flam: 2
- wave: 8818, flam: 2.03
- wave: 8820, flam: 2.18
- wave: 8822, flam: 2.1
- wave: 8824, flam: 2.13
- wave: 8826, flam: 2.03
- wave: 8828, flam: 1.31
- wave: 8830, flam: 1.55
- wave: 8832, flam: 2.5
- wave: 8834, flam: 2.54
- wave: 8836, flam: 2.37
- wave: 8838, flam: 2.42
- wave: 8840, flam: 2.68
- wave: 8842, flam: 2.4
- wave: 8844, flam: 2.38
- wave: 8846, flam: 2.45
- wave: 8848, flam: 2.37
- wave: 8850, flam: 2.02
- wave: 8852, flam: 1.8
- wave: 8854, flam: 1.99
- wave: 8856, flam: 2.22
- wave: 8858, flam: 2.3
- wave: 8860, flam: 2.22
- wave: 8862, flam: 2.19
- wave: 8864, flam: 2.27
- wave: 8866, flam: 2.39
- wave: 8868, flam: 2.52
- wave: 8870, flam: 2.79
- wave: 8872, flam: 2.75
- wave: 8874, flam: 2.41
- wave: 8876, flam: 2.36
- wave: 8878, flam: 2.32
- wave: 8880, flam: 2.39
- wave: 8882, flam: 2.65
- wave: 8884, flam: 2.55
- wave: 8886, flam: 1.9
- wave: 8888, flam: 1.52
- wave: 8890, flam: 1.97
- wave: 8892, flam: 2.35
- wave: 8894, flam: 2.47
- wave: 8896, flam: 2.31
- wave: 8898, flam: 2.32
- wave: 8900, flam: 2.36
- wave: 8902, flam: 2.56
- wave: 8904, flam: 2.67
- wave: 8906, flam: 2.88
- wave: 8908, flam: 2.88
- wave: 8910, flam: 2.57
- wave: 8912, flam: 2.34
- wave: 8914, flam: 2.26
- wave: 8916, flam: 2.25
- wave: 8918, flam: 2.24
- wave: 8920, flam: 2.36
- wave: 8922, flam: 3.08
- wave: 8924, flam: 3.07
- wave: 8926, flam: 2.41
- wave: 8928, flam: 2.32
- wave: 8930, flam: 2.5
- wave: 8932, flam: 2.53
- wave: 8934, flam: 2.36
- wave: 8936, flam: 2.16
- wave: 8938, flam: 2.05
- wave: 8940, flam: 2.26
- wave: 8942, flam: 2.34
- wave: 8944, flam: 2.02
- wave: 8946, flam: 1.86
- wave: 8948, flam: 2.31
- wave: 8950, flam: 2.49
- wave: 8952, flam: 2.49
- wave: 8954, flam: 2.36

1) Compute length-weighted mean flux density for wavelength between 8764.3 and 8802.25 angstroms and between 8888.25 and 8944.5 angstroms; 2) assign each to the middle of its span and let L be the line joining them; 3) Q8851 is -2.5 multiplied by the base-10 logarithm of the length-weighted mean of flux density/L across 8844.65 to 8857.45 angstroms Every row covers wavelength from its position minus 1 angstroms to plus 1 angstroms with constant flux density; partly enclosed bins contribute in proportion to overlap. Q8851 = 0.08 mag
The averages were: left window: 2.23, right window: 2.42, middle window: 2.15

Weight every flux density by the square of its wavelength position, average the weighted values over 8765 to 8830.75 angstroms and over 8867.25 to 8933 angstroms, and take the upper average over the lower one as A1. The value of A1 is 1.17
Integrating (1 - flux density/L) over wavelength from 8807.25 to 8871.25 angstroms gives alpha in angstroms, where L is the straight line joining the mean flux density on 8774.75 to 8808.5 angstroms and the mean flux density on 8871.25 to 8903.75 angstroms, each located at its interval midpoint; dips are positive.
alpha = 2.0 angstroms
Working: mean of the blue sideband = 2.24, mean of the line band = 2.21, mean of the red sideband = 2.33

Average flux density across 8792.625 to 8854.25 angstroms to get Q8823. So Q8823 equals 2.18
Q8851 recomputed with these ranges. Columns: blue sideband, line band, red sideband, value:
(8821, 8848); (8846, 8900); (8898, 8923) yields 0.04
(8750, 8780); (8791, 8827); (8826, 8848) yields 0.05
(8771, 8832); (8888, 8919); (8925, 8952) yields -0.07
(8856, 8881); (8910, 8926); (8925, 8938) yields -0.07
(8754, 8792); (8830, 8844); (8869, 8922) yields -0.03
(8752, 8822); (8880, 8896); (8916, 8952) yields 0.05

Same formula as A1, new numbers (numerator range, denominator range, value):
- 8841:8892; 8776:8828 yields 1.07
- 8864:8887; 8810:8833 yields 1.22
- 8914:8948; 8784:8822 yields 1.12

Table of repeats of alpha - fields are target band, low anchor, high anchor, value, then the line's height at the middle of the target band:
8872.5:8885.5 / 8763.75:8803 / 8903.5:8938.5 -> -0.1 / 2.42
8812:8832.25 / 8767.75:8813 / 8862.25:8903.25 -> 2.4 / 2.27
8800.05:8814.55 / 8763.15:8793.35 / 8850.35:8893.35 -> 0.4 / 2.25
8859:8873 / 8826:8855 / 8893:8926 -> -0.8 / 2.32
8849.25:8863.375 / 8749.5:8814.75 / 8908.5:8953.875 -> 1.2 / 2.31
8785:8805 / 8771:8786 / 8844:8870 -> 0.9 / 2.3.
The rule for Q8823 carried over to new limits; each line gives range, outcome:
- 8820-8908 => 2.3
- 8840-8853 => 2.27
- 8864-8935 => 2.44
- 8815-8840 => 2.12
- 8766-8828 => 2.18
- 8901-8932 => 2.56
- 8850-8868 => 2.18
